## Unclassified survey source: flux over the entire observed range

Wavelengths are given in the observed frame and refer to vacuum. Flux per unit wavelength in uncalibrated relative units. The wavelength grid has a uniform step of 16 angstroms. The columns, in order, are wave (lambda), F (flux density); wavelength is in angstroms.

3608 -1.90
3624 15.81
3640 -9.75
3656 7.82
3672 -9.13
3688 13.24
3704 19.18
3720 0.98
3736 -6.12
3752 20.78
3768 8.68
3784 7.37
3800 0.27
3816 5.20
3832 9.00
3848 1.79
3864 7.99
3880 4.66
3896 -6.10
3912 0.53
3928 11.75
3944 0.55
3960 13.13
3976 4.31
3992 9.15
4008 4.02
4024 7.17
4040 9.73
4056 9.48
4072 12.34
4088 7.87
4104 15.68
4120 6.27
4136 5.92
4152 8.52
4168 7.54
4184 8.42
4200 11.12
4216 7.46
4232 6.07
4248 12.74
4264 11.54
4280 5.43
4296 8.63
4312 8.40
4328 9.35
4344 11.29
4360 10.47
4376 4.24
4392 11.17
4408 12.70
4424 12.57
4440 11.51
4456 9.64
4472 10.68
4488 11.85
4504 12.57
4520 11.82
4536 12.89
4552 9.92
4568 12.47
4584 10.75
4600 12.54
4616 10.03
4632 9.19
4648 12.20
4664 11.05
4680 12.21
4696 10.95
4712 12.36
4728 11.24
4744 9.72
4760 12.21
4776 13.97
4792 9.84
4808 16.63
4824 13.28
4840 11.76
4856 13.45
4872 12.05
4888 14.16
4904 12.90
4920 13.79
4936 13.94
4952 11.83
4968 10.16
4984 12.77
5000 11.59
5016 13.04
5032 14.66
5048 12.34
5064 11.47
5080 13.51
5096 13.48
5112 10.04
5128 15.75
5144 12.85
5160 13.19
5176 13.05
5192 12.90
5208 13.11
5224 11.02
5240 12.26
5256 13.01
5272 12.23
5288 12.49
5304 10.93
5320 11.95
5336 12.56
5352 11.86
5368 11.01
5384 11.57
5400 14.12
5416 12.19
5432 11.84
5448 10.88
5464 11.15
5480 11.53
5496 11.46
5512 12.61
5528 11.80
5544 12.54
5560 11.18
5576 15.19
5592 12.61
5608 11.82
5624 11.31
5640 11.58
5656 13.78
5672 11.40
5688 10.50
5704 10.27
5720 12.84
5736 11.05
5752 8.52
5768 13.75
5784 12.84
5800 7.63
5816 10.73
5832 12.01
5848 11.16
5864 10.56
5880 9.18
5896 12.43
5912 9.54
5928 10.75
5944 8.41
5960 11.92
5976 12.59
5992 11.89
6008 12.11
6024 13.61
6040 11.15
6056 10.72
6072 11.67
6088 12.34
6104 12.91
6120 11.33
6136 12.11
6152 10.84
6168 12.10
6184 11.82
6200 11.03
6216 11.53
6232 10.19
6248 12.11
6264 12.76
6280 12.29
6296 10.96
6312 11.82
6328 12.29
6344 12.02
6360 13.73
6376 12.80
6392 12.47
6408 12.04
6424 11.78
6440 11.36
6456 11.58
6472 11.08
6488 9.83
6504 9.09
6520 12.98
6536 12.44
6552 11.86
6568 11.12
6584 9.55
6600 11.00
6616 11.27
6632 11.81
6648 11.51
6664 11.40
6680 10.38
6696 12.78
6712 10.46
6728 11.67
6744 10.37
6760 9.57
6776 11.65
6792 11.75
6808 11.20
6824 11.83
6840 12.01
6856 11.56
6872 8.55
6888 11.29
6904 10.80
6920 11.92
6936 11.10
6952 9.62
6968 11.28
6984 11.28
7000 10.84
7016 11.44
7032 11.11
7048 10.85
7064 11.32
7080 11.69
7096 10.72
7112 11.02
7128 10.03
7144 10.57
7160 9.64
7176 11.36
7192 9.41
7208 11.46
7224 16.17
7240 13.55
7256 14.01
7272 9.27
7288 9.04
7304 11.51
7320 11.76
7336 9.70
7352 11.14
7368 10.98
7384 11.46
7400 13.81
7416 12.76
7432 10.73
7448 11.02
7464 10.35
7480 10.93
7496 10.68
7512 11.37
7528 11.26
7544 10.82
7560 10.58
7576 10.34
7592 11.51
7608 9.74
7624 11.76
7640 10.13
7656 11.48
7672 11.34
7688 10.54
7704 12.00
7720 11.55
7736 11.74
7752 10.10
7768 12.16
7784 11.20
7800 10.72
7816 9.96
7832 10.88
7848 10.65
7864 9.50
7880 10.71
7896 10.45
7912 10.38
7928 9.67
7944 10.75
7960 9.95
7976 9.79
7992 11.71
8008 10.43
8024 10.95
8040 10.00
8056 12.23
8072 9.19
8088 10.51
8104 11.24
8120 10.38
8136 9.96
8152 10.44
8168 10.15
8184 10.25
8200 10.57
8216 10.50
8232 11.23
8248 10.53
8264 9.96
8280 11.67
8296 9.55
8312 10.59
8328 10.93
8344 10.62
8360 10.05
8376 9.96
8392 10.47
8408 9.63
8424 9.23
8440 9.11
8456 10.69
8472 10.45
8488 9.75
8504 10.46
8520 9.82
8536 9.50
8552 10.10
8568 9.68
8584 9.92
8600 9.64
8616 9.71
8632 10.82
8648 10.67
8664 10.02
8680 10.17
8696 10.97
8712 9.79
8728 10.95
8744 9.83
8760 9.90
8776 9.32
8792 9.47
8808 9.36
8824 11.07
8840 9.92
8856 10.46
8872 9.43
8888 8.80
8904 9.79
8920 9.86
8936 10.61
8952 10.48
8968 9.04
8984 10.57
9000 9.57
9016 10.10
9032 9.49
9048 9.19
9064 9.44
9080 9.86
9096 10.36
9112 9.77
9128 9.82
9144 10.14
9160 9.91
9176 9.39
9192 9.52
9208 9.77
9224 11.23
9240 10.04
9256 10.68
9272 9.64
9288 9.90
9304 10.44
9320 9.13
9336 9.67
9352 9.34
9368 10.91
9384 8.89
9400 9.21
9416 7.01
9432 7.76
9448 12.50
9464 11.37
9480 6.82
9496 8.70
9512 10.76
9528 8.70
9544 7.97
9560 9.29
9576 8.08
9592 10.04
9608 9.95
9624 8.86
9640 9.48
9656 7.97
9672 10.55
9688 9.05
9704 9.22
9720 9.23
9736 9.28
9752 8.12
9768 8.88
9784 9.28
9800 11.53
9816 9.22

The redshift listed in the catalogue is 0.102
